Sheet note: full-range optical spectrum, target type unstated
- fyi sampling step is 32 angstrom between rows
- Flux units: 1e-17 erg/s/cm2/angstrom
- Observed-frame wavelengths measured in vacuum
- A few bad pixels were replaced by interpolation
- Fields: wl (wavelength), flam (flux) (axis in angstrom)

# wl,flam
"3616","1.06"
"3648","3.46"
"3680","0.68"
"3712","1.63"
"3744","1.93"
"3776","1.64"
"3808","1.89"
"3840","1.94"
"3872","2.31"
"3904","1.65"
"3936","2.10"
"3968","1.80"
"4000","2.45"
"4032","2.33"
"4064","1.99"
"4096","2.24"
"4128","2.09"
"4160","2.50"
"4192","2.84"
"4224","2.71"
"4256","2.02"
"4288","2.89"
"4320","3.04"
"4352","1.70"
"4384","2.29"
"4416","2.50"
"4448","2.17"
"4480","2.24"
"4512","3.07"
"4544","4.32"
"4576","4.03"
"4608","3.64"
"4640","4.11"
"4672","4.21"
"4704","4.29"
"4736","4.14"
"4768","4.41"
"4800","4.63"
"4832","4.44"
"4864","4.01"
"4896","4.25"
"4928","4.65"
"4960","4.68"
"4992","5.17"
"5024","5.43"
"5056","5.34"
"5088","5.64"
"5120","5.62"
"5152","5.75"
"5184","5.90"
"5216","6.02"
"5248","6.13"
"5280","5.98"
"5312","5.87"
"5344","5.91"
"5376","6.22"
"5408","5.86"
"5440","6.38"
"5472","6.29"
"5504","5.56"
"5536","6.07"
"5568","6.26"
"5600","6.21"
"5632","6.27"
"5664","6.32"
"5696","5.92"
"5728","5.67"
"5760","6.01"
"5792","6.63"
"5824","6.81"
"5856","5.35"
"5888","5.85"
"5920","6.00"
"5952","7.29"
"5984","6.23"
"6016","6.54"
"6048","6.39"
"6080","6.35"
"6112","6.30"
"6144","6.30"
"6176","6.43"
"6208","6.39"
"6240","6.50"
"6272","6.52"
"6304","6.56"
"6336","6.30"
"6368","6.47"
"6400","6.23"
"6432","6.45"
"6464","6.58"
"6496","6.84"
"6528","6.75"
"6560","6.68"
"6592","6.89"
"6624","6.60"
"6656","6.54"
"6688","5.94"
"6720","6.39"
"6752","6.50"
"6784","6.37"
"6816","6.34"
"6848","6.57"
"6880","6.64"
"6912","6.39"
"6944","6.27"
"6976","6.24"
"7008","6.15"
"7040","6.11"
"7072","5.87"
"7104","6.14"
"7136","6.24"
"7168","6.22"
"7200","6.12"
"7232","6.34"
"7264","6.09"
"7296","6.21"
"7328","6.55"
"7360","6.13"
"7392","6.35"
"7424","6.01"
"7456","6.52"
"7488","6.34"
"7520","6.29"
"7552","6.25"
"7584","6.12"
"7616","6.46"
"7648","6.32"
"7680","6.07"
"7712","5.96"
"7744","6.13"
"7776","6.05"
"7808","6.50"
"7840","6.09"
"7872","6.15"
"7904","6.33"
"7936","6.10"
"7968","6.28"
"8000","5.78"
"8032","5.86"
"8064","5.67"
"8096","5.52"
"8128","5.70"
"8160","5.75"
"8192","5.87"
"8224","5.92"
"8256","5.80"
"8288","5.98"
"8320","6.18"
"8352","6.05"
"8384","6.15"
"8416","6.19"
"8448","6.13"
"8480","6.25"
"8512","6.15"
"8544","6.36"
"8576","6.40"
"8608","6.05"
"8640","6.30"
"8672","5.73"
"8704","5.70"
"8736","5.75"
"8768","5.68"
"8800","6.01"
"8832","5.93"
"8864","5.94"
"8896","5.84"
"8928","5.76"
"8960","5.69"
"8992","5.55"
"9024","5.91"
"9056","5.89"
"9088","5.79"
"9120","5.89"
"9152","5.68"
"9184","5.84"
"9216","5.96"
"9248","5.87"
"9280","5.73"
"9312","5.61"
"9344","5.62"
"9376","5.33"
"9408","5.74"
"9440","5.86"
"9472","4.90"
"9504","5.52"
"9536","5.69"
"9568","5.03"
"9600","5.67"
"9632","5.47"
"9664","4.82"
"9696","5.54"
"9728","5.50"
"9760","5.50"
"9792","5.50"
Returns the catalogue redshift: 0.132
